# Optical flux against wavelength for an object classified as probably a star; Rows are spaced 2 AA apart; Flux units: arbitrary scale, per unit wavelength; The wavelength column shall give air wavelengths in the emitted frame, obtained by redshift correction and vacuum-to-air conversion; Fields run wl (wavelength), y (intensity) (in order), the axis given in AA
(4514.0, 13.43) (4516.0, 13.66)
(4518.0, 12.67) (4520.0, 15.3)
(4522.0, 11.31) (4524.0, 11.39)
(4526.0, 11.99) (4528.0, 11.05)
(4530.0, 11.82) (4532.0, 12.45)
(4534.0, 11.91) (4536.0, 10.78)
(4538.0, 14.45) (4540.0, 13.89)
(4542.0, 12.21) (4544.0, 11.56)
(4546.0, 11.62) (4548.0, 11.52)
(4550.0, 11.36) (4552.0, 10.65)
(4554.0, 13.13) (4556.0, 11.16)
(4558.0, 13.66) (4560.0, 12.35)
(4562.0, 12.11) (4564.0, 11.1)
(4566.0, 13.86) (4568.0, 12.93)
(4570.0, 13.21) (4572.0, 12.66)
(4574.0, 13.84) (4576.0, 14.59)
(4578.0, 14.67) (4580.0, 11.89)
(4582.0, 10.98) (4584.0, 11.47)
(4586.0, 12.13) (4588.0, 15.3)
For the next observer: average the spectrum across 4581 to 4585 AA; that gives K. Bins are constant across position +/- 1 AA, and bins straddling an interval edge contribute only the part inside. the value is 11.2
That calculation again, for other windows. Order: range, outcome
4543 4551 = 11.5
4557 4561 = 13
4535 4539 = 12.6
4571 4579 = 13.9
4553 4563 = 12.5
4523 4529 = 11.5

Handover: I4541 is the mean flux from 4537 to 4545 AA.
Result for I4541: 13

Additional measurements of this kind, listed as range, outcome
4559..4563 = 12.2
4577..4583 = 12.5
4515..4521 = 13.9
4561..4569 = 12.5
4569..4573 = 12.9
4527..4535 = 11.8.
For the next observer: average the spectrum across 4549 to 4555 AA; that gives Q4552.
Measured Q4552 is 11.7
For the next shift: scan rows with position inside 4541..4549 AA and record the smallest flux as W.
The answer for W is 11.52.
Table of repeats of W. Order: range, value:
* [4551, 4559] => 10.65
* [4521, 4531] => 11.05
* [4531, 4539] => 10.78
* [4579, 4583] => 10.98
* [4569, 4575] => 12.66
